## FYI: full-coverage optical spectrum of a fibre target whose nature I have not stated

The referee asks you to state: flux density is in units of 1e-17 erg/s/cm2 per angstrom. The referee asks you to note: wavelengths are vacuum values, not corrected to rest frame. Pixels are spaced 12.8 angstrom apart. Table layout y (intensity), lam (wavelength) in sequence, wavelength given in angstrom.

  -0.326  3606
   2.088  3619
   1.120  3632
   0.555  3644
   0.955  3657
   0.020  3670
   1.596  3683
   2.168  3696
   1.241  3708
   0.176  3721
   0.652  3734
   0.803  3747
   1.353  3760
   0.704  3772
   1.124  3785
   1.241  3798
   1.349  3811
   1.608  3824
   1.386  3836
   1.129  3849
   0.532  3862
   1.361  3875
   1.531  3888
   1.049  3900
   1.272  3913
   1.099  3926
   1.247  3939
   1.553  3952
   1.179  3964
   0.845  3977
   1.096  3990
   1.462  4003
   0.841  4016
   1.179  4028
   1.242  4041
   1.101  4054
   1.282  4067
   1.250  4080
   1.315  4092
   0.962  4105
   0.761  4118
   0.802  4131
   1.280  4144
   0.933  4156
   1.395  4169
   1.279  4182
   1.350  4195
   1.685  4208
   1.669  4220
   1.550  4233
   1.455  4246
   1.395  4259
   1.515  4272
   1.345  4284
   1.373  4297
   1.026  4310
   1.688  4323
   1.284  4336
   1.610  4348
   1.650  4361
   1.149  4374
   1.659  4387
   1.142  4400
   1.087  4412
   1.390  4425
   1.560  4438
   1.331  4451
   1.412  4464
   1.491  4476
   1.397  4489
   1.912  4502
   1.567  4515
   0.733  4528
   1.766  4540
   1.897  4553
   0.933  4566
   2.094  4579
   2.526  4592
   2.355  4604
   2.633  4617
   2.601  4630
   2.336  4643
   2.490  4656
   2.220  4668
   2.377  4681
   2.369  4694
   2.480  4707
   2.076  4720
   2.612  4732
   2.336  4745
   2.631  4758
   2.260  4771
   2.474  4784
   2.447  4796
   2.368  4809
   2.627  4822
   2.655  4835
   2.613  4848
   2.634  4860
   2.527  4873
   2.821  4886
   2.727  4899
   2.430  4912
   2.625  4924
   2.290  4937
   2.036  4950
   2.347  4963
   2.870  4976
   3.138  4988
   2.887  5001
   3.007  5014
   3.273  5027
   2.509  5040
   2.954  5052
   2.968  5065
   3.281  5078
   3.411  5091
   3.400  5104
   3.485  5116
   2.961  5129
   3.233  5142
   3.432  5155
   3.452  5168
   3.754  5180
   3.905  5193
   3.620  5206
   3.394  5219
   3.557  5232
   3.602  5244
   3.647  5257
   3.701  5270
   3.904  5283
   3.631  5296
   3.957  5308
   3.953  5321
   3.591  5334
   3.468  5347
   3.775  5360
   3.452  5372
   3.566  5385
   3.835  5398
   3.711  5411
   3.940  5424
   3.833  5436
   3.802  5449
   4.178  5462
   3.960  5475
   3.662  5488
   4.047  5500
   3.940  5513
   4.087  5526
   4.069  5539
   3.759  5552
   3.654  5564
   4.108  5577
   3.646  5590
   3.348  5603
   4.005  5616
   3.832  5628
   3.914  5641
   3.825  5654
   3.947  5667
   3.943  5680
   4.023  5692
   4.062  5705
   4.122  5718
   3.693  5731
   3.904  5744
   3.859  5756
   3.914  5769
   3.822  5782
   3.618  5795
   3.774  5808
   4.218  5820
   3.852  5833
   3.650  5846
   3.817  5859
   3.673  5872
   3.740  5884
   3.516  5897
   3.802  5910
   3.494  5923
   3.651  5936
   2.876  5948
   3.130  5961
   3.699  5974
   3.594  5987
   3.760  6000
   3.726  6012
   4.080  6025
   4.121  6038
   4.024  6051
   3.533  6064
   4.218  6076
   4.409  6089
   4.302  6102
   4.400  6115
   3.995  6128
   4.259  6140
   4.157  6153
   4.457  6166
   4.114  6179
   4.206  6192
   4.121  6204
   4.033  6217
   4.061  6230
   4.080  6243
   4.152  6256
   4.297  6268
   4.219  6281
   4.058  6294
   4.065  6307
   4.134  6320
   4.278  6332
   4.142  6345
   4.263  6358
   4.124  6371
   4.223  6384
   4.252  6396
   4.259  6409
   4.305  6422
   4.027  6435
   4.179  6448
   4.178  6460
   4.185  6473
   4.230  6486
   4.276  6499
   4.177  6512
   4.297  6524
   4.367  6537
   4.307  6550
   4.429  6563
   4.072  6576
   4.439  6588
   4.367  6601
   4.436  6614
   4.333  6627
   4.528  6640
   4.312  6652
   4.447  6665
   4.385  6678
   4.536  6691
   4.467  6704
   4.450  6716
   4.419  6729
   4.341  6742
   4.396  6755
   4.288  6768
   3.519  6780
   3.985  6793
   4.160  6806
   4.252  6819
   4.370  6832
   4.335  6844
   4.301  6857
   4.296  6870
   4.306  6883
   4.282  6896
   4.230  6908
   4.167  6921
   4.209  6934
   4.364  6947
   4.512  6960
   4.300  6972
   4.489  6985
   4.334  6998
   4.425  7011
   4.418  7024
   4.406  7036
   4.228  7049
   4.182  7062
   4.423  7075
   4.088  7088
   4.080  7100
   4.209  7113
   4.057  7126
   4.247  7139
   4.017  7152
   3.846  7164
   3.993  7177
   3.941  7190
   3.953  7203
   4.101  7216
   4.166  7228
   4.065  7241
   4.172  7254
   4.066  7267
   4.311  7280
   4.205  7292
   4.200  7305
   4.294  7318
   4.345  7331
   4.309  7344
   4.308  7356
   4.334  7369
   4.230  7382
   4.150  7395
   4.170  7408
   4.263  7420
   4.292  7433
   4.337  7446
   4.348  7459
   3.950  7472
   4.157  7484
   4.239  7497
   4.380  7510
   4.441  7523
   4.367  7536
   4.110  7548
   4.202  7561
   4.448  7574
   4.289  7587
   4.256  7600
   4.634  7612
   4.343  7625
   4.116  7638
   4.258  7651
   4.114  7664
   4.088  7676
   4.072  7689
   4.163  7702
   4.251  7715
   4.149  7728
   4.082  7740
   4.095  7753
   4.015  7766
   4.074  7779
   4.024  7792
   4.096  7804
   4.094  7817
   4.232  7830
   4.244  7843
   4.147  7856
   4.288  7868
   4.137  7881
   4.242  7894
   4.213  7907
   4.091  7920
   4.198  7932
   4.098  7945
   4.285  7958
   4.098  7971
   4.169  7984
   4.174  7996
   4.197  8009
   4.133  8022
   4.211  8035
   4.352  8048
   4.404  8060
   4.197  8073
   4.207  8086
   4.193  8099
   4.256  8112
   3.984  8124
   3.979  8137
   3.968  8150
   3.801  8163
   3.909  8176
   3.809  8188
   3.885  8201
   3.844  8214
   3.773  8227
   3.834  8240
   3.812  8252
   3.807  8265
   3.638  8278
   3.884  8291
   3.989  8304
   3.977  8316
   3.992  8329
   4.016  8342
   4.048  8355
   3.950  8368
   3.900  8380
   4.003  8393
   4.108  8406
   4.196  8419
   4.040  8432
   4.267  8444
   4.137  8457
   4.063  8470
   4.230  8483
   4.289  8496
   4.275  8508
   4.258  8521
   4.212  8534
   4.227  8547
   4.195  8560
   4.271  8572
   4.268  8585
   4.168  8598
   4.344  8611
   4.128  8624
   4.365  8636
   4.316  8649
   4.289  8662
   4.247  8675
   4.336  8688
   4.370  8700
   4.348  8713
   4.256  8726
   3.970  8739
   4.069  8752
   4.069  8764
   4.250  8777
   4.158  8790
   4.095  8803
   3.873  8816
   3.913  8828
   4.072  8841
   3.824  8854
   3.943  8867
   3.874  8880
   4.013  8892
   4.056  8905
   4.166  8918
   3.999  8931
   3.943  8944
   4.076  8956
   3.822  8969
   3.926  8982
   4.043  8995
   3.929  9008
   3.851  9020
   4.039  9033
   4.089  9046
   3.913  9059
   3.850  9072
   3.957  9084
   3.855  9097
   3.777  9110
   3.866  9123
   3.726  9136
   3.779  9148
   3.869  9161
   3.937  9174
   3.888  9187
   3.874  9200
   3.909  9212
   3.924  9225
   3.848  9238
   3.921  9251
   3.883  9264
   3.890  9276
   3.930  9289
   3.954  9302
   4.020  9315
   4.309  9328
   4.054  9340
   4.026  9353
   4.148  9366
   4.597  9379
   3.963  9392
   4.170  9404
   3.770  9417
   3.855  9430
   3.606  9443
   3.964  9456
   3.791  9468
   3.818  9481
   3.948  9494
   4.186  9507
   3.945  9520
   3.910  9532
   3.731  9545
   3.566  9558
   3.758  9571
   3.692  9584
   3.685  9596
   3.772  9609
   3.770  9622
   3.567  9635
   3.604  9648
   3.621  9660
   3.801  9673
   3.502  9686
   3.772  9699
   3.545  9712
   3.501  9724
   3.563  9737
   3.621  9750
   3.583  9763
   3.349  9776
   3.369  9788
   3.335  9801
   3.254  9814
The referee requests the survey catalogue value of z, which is 0.15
